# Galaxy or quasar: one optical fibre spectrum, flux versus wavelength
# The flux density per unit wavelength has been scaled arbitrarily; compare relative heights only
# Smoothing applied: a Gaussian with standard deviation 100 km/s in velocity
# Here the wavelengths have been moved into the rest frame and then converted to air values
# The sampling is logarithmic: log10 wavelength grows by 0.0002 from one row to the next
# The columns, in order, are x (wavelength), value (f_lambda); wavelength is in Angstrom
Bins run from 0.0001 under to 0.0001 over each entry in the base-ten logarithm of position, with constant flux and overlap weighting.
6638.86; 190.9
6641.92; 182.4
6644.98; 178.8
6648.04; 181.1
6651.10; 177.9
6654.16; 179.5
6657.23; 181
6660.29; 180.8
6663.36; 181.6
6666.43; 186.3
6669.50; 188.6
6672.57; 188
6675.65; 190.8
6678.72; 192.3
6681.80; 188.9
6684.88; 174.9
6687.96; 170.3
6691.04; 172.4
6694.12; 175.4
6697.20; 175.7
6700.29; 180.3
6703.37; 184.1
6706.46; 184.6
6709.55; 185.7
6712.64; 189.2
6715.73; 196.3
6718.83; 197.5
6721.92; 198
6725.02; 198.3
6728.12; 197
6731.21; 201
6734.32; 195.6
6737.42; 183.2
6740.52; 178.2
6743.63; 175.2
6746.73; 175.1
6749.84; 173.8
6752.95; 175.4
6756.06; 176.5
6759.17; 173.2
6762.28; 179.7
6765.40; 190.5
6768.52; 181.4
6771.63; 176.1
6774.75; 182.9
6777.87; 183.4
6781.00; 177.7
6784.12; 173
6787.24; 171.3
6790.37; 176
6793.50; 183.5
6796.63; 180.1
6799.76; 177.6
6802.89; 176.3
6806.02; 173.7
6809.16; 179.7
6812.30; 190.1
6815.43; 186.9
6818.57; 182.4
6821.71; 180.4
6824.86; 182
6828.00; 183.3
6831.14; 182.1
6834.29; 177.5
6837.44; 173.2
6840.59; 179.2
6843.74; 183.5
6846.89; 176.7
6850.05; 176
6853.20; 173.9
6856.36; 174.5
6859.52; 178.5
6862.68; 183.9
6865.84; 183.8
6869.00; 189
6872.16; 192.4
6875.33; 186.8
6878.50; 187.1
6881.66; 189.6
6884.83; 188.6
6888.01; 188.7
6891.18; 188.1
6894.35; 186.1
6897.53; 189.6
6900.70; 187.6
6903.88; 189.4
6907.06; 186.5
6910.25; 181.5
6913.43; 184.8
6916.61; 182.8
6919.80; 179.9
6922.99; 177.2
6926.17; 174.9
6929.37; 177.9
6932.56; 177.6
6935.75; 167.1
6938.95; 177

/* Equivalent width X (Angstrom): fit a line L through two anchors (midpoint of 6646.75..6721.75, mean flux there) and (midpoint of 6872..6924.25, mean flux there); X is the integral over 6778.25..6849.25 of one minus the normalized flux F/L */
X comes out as 2.22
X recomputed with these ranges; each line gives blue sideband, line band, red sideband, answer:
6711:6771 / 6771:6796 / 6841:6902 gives 1.0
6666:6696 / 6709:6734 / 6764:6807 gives -2.0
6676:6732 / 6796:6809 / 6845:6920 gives 0.6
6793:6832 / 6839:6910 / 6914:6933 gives -1.8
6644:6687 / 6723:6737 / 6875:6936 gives -1.0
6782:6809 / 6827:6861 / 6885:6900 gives 0.8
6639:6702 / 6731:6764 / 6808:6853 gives 0.2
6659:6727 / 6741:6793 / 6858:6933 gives 2.1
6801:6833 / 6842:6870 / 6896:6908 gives 0.8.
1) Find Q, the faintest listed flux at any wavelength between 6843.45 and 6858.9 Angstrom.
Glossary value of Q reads 173.9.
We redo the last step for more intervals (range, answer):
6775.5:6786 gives 173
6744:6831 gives 171.3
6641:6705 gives 170.3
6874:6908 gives 186.1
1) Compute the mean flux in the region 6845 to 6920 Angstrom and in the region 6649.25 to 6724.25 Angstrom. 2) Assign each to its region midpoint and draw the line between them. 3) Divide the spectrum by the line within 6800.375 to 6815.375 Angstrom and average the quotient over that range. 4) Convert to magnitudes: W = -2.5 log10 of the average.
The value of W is 0.02 mag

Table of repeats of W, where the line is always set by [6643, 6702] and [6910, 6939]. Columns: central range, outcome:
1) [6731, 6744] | -0.03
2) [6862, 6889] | -0.05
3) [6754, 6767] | 0.00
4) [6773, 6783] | -0.01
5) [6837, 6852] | 0.01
